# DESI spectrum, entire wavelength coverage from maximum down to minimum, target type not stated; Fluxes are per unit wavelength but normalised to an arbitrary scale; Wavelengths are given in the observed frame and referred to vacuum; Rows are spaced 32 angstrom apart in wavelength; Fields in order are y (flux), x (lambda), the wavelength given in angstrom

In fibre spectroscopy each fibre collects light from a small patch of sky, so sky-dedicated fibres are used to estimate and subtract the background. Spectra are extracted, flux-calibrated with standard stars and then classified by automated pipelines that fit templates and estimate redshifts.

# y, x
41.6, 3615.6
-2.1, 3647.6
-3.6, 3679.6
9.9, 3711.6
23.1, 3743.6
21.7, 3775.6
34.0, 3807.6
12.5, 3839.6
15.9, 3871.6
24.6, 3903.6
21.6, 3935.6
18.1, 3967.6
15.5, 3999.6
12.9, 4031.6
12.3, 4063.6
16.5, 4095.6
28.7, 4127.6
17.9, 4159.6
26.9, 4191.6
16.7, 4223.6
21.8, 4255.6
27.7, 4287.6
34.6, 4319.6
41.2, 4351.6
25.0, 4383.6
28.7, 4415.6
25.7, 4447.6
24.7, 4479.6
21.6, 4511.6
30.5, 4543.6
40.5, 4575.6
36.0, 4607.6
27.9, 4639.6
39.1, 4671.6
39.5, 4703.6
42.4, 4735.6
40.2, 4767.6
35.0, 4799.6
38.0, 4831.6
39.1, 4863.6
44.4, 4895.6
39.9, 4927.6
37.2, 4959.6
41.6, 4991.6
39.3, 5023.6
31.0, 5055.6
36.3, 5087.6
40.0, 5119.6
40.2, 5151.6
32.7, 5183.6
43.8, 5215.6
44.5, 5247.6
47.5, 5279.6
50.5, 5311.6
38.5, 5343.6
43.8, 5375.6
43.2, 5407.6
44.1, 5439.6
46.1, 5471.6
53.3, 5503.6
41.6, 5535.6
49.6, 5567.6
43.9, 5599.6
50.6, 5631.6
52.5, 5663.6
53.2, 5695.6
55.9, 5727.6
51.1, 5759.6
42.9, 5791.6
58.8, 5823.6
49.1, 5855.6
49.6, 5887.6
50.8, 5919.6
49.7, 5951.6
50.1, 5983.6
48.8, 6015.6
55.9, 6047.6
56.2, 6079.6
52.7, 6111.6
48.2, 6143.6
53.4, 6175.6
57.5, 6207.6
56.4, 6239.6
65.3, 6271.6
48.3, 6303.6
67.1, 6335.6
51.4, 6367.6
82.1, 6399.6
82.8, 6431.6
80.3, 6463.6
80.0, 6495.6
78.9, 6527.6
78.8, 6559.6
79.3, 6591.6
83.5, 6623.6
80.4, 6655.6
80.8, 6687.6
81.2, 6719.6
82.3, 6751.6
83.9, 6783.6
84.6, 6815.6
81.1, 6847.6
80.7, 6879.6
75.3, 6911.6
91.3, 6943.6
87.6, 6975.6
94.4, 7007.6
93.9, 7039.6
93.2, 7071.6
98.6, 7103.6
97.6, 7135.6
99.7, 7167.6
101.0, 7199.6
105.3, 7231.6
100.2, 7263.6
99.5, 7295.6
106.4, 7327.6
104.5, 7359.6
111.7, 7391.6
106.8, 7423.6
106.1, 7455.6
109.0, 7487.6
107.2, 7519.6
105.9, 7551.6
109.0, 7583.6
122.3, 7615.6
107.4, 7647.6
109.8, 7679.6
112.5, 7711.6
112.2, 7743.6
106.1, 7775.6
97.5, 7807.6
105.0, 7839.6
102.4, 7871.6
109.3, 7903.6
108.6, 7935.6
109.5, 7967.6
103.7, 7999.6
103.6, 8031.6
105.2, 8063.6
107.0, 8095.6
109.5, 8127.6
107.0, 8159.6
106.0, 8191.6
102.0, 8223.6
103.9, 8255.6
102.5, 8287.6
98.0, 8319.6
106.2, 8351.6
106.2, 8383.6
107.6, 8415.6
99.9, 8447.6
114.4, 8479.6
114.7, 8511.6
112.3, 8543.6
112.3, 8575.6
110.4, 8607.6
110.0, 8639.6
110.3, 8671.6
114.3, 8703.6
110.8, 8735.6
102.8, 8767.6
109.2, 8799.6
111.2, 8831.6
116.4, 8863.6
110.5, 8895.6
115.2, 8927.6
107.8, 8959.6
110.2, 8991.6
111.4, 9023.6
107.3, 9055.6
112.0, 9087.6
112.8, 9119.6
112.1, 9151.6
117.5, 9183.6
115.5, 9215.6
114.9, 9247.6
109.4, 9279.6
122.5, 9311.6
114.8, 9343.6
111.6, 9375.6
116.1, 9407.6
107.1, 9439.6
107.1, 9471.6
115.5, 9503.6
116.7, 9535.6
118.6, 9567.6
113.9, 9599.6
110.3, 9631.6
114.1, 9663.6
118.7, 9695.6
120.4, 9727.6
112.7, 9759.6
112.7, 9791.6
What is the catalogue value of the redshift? 0.603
